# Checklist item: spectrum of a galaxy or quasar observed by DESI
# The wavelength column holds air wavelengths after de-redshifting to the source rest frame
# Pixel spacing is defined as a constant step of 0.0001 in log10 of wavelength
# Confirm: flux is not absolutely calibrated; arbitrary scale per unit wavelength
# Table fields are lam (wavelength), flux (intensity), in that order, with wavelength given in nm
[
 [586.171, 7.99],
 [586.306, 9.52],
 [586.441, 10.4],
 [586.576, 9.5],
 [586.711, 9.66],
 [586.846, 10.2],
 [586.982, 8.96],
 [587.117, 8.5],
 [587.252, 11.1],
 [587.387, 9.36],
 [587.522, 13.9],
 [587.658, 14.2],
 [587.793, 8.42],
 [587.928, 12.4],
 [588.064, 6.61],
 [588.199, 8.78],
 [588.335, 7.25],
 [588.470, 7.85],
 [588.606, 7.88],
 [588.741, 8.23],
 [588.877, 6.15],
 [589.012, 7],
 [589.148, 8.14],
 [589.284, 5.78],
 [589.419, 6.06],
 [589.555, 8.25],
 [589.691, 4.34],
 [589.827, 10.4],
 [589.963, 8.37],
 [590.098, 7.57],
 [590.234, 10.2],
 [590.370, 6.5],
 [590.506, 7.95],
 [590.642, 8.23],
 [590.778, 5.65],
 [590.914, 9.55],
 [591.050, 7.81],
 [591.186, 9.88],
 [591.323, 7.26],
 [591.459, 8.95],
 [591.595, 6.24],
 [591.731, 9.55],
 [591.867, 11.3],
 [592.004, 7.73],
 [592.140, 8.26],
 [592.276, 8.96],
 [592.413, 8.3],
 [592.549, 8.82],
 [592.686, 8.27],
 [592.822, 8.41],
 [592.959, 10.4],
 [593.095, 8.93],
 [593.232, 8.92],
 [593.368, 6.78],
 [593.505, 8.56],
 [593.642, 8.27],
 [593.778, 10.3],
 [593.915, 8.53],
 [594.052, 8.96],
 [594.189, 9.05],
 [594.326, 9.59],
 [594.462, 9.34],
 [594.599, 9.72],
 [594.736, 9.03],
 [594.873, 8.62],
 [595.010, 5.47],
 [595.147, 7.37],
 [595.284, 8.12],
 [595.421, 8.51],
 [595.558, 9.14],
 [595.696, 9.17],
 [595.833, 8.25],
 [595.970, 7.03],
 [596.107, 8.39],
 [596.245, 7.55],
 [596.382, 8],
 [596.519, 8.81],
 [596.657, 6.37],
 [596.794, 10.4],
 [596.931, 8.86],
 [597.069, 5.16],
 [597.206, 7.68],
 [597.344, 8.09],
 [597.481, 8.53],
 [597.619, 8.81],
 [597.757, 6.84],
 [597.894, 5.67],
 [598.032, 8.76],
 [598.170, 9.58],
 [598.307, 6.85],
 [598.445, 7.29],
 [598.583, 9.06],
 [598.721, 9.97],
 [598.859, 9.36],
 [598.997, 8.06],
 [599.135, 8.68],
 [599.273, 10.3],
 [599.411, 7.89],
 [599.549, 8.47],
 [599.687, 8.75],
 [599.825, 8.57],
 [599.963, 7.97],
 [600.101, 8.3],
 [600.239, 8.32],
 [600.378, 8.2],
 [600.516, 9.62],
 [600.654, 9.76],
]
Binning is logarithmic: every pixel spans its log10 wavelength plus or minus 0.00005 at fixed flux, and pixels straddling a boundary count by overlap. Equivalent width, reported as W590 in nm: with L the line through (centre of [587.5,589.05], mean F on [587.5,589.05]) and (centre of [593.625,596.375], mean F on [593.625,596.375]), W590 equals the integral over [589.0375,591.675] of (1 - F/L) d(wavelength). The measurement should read 0.321 nm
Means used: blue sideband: 8.95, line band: 7.74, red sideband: 8.51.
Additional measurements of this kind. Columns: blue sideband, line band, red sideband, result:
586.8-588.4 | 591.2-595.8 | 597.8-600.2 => 0.26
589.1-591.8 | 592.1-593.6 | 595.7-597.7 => -0.13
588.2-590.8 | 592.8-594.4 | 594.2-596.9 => -0.16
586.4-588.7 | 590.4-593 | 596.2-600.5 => 0.19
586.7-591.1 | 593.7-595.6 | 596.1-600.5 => -0.08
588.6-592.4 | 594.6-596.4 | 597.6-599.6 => 0.02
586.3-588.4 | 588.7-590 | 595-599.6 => 0.32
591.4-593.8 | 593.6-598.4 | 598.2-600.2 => 0.21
